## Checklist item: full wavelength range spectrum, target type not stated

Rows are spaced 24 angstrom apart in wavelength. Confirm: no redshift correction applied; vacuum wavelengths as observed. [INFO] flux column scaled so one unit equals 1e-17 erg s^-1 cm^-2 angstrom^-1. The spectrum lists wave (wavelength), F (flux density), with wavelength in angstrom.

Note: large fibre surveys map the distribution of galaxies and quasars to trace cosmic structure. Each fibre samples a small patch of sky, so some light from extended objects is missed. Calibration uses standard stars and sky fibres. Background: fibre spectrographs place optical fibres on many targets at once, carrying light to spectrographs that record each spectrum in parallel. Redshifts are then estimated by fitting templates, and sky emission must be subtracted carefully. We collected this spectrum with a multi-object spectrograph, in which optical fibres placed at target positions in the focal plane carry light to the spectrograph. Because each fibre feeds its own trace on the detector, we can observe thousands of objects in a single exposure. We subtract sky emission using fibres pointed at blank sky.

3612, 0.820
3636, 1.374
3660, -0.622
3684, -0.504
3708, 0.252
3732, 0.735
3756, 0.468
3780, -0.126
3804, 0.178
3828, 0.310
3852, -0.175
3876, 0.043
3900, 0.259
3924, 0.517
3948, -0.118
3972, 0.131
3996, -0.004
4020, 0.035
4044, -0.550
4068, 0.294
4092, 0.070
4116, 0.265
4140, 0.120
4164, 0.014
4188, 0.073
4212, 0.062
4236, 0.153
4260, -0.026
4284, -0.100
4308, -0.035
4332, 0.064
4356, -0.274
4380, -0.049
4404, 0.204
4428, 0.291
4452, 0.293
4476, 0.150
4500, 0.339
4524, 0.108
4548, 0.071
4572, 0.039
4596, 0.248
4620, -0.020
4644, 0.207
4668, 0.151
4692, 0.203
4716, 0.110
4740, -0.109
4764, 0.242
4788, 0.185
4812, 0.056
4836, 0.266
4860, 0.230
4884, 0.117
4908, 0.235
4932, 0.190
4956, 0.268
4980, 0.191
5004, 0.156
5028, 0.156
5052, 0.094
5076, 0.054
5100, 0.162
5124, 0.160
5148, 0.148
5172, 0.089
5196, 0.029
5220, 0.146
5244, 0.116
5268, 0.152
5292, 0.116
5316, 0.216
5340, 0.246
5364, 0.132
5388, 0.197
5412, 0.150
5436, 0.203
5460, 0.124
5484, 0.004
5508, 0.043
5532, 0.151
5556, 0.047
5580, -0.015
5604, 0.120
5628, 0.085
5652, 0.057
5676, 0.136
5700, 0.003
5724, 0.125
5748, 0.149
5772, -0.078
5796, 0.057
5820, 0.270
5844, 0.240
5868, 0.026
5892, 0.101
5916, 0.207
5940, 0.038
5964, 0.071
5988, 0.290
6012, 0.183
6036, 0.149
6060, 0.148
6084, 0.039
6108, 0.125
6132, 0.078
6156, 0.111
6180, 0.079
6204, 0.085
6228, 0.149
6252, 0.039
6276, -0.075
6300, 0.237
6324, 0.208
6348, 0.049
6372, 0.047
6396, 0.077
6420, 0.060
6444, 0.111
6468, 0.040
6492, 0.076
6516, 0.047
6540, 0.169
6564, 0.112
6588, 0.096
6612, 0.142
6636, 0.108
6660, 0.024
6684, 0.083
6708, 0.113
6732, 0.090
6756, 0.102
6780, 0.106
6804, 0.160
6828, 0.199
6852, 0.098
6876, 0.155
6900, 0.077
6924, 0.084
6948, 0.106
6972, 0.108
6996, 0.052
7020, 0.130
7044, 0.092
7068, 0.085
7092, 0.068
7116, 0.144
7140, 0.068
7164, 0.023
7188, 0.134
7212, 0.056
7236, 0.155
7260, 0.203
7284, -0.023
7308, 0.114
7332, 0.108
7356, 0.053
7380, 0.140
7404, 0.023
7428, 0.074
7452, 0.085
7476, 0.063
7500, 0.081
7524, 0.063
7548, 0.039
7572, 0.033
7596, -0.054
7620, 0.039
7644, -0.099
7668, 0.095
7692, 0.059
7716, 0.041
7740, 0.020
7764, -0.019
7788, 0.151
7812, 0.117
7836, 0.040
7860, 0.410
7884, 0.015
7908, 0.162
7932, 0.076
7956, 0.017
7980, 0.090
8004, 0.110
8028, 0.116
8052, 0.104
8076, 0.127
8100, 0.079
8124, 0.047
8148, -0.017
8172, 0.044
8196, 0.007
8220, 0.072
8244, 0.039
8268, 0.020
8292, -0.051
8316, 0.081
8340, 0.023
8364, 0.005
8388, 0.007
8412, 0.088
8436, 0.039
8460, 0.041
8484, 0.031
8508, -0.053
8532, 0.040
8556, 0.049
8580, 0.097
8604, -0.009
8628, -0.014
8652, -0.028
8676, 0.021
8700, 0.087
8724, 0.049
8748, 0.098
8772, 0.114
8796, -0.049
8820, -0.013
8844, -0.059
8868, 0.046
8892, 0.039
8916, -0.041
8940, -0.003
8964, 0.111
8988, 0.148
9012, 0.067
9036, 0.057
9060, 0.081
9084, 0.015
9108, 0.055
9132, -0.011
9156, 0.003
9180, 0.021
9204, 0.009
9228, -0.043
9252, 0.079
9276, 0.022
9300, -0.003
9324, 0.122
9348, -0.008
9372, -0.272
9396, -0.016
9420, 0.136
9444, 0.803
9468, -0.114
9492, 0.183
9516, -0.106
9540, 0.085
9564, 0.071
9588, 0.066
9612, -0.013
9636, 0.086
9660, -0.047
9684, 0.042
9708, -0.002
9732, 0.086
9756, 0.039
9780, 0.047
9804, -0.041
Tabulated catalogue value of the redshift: 0.20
